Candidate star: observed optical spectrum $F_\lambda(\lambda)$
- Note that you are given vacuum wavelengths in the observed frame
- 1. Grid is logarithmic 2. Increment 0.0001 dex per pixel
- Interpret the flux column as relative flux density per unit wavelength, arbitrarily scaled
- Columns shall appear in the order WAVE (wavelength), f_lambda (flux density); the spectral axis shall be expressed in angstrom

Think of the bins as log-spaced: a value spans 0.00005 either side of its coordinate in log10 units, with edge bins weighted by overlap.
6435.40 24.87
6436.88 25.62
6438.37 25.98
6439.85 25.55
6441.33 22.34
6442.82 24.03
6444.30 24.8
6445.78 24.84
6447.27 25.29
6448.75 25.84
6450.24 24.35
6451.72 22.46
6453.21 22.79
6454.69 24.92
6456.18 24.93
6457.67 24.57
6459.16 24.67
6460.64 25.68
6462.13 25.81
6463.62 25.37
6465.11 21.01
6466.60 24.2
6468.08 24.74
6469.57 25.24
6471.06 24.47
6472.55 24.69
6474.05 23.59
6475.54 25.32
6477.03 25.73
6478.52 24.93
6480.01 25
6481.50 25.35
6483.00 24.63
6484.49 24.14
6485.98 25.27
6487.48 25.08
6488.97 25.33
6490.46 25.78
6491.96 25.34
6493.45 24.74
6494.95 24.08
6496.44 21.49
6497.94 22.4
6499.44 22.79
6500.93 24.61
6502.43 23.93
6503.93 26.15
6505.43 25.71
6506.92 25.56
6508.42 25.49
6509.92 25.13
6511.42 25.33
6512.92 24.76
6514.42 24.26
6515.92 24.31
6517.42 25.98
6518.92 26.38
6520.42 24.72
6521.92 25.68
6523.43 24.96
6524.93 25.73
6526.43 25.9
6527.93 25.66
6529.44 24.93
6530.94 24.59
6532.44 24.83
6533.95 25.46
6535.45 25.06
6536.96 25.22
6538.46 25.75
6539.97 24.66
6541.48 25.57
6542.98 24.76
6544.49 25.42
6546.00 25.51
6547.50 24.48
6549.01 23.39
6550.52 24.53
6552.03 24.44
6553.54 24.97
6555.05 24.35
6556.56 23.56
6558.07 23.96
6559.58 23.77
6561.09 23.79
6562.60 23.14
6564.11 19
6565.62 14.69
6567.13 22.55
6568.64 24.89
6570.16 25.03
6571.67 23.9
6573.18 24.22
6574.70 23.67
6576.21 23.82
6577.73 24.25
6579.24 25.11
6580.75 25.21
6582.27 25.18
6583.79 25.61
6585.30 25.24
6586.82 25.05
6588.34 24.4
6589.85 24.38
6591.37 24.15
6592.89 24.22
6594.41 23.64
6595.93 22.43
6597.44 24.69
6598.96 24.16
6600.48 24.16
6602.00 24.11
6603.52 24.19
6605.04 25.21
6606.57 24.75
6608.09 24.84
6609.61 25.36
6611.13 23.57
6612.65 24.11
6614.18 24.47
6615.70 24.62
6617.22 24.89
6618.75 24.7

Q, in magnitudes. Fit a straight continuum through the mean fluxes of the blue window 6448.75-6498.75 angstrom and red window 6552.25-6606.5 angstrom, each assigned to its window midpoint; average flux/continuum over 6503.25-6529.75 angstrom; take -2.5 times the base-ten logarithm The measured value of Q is -0.05 mag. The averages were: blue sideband 24.5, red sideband 23.9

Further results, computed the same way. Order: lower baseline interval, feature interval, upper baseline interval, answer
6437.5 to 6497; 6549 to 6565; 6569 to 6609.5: 0.047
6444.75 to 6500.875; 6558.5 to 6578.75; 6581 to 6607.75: 0.073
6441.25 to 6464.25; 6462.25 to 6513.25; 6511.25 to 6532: 0.012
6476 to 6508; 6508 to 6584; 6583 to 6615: 0.005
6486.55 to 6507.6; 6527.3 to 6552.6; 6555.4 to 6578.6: -0.062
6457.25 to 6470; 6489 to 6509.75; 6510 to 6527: 0.022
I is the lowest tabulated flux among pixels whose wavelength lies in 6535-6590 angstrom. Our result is 14.69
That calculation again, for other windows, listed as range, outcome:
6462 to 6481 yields 21.01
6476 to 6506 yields 21.49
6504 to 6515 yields 24.26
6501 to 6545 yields 23.93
